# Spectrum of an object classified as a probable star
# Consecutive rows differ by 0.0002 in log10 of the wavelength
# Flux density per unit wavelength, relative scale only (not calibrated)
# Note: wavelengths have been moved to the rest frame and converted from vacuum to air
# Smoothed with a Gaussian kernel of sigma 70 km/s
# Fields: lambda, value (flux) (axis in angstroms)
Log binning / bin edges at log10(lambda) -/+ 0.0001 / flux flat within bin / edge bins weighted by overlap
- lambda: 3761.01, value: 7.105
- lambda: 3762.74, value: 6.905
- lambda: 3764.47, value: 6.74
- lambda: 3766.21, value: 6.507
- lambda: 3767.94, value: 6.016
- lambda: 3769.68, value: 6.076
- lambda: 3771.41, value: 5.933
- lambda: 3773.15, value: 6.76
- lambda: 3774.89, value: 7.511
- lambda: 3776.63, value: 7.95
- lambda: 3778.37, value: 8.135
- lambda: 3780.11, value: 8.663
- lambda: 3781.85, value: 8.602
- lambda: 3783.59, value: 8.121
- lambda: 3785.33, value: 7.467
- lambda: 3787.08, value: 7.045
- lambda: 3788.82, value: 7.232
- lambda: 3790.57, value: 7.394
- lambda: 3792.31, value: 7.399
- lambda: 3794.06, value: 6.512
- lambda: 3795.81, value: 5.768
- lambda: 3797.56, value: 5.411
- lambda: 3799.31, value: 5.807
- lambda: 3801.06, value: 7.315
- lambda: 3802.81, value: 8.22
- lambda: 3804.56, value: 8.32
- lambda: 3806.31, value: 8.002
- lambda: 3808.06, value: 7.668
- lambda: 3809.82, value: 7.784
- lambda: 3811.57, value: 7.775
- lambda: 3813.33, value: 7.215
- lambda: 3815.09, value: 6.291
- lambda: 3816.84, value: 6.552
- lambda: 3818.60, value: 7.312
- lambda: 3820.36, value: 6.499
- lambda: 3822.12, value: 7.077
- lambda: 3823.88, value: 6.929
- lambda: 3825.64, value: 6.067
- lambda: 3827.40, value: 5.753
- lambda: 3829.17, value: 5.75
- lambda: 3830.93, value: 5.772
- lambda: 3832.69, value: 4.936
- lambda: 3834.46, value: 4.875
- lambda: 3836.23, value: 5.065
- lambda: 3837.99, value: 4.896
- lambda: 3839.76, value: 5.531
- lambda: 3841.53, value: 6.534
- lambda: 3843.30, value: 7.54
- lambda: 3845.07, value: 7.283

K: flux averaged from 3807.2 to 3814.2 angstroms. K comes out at 7.6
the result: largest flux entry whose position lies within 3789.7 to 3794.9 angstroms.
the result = 7.399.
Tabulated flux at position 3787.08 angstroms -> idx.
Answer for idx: 7.045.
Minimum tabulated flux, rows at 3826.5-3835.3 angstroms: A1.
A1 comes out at 4.875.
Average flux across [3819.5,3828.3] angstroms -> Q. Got 6.46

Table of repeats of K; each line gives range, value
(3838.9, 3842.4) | 6.03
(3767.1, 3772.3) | 6.01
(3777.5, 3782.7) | 8.47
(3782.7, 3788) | 7.55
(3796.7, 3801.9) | 6.17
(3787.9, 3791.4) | 7.31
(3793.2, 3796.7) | 6.13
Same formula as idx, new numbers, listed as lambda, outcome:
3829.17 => 5.75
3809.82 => 7.784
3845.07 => 7.283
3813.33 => 7.215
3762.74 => 6.905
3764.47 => 6.74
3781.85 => 8.602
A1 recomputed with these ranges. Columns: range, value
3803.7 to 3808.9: 7.668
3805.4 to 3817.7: 6.291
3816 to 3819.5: 6.552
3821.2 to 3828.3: 5.753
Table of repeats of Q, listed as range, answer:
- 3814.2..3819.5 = 6.72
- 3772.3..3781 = 7.81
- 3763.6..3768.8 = 6.42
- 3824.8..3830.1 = 5.85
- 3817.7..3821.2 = 6.9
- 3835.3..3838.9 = 4.98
